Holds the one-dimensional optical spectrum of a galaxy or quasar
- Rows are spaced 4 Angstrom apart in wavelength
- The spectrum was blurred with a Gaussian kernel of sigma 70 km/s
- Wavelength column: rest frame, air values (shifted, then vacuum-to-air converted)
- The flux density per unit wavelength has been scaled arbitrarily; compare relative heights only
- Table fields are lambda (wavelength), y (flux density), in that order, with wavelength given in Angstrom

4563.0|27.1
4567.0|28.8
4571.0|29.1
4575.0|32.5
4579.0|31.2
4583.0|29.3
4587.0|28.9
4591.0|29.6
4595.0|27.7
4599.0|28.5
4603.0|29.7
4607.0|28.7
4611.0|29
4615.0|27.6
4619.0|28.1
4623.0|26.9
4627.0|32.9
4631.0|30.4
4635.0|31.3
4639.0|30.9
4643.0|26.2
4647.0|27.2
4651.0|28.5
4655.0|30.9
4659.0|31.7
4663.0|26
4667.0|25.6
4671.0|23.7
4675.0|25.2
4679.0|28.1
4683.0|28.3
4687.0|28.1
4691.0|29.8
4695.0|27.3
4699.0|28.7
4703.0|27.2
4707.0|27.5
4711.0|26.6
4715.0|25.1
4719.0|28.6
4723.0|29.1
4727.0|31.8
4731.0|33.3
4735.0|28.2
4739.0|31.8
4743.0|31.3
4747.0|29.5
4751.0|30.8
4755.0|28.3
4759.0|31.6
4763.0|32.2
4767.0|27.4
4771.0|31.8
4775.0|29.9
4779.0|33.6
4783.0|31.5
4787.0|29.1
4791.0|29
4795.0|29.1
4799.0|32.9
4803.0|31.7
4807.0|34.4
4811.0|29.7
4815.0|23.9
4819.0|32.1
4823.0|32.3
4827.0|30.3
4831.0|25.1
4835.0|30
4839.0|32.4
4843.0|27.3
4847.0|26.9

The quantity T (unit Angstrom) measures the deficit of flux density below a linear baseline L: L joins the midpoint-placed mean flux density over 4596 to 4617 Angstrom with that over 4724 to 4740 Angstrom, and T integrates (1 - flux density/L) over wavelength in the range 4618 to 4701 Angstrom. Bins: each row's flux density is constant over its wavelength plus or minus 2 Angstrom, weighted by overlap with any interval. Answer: 3.6 Angstrom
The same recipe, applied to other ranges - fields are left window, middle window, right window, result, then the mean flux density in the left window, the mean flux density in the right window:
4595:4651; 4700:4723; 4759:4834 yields 1.88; 29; 30.4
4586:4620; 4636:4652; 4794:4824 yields 0.38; 28.7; 30.8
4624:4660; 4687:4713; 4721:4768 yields 2.03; 29.9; 30.5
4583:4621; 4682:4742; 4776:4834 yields 1.55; 28.7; 30.3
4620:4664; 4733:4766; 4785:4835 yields -0.67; 29.4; 30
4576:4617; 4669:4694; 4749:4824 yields 2.15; 29.1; 30.6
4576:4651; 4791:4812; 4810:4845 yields -1.58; 29.1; 29.2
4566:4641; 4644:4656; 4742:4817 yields 0.52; 29.5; 30.4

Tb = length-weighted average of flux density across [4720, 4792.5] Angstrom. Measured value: 30.6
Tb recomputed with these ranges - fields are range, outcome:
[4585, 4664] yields 29.1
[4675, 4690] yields 27.9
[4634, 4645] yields 29.3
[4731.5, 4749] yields 30.5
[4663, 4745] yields 28.2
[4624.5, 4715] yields 28.2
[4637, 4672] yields 28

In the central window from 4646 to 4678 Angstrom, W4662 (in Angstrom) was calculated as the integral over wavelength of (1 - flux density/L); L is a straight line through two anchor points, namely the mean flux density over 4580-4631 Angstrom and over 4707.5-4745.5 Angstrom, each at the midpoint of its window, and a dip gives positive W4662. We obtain 2.0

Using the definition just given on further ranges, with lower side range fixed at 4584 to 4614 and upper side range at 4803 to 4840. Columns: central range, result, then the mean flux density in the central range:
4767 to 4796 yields -0.6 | 30.4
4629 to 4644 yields -0.5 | 29.9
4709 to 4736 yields 0.5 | 29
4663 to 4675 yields 1.7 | 25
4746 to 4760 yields -0.1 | 30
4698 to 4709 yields 0.6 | 27.7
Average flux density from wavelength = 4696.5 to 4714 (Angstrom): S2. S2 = 27.4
